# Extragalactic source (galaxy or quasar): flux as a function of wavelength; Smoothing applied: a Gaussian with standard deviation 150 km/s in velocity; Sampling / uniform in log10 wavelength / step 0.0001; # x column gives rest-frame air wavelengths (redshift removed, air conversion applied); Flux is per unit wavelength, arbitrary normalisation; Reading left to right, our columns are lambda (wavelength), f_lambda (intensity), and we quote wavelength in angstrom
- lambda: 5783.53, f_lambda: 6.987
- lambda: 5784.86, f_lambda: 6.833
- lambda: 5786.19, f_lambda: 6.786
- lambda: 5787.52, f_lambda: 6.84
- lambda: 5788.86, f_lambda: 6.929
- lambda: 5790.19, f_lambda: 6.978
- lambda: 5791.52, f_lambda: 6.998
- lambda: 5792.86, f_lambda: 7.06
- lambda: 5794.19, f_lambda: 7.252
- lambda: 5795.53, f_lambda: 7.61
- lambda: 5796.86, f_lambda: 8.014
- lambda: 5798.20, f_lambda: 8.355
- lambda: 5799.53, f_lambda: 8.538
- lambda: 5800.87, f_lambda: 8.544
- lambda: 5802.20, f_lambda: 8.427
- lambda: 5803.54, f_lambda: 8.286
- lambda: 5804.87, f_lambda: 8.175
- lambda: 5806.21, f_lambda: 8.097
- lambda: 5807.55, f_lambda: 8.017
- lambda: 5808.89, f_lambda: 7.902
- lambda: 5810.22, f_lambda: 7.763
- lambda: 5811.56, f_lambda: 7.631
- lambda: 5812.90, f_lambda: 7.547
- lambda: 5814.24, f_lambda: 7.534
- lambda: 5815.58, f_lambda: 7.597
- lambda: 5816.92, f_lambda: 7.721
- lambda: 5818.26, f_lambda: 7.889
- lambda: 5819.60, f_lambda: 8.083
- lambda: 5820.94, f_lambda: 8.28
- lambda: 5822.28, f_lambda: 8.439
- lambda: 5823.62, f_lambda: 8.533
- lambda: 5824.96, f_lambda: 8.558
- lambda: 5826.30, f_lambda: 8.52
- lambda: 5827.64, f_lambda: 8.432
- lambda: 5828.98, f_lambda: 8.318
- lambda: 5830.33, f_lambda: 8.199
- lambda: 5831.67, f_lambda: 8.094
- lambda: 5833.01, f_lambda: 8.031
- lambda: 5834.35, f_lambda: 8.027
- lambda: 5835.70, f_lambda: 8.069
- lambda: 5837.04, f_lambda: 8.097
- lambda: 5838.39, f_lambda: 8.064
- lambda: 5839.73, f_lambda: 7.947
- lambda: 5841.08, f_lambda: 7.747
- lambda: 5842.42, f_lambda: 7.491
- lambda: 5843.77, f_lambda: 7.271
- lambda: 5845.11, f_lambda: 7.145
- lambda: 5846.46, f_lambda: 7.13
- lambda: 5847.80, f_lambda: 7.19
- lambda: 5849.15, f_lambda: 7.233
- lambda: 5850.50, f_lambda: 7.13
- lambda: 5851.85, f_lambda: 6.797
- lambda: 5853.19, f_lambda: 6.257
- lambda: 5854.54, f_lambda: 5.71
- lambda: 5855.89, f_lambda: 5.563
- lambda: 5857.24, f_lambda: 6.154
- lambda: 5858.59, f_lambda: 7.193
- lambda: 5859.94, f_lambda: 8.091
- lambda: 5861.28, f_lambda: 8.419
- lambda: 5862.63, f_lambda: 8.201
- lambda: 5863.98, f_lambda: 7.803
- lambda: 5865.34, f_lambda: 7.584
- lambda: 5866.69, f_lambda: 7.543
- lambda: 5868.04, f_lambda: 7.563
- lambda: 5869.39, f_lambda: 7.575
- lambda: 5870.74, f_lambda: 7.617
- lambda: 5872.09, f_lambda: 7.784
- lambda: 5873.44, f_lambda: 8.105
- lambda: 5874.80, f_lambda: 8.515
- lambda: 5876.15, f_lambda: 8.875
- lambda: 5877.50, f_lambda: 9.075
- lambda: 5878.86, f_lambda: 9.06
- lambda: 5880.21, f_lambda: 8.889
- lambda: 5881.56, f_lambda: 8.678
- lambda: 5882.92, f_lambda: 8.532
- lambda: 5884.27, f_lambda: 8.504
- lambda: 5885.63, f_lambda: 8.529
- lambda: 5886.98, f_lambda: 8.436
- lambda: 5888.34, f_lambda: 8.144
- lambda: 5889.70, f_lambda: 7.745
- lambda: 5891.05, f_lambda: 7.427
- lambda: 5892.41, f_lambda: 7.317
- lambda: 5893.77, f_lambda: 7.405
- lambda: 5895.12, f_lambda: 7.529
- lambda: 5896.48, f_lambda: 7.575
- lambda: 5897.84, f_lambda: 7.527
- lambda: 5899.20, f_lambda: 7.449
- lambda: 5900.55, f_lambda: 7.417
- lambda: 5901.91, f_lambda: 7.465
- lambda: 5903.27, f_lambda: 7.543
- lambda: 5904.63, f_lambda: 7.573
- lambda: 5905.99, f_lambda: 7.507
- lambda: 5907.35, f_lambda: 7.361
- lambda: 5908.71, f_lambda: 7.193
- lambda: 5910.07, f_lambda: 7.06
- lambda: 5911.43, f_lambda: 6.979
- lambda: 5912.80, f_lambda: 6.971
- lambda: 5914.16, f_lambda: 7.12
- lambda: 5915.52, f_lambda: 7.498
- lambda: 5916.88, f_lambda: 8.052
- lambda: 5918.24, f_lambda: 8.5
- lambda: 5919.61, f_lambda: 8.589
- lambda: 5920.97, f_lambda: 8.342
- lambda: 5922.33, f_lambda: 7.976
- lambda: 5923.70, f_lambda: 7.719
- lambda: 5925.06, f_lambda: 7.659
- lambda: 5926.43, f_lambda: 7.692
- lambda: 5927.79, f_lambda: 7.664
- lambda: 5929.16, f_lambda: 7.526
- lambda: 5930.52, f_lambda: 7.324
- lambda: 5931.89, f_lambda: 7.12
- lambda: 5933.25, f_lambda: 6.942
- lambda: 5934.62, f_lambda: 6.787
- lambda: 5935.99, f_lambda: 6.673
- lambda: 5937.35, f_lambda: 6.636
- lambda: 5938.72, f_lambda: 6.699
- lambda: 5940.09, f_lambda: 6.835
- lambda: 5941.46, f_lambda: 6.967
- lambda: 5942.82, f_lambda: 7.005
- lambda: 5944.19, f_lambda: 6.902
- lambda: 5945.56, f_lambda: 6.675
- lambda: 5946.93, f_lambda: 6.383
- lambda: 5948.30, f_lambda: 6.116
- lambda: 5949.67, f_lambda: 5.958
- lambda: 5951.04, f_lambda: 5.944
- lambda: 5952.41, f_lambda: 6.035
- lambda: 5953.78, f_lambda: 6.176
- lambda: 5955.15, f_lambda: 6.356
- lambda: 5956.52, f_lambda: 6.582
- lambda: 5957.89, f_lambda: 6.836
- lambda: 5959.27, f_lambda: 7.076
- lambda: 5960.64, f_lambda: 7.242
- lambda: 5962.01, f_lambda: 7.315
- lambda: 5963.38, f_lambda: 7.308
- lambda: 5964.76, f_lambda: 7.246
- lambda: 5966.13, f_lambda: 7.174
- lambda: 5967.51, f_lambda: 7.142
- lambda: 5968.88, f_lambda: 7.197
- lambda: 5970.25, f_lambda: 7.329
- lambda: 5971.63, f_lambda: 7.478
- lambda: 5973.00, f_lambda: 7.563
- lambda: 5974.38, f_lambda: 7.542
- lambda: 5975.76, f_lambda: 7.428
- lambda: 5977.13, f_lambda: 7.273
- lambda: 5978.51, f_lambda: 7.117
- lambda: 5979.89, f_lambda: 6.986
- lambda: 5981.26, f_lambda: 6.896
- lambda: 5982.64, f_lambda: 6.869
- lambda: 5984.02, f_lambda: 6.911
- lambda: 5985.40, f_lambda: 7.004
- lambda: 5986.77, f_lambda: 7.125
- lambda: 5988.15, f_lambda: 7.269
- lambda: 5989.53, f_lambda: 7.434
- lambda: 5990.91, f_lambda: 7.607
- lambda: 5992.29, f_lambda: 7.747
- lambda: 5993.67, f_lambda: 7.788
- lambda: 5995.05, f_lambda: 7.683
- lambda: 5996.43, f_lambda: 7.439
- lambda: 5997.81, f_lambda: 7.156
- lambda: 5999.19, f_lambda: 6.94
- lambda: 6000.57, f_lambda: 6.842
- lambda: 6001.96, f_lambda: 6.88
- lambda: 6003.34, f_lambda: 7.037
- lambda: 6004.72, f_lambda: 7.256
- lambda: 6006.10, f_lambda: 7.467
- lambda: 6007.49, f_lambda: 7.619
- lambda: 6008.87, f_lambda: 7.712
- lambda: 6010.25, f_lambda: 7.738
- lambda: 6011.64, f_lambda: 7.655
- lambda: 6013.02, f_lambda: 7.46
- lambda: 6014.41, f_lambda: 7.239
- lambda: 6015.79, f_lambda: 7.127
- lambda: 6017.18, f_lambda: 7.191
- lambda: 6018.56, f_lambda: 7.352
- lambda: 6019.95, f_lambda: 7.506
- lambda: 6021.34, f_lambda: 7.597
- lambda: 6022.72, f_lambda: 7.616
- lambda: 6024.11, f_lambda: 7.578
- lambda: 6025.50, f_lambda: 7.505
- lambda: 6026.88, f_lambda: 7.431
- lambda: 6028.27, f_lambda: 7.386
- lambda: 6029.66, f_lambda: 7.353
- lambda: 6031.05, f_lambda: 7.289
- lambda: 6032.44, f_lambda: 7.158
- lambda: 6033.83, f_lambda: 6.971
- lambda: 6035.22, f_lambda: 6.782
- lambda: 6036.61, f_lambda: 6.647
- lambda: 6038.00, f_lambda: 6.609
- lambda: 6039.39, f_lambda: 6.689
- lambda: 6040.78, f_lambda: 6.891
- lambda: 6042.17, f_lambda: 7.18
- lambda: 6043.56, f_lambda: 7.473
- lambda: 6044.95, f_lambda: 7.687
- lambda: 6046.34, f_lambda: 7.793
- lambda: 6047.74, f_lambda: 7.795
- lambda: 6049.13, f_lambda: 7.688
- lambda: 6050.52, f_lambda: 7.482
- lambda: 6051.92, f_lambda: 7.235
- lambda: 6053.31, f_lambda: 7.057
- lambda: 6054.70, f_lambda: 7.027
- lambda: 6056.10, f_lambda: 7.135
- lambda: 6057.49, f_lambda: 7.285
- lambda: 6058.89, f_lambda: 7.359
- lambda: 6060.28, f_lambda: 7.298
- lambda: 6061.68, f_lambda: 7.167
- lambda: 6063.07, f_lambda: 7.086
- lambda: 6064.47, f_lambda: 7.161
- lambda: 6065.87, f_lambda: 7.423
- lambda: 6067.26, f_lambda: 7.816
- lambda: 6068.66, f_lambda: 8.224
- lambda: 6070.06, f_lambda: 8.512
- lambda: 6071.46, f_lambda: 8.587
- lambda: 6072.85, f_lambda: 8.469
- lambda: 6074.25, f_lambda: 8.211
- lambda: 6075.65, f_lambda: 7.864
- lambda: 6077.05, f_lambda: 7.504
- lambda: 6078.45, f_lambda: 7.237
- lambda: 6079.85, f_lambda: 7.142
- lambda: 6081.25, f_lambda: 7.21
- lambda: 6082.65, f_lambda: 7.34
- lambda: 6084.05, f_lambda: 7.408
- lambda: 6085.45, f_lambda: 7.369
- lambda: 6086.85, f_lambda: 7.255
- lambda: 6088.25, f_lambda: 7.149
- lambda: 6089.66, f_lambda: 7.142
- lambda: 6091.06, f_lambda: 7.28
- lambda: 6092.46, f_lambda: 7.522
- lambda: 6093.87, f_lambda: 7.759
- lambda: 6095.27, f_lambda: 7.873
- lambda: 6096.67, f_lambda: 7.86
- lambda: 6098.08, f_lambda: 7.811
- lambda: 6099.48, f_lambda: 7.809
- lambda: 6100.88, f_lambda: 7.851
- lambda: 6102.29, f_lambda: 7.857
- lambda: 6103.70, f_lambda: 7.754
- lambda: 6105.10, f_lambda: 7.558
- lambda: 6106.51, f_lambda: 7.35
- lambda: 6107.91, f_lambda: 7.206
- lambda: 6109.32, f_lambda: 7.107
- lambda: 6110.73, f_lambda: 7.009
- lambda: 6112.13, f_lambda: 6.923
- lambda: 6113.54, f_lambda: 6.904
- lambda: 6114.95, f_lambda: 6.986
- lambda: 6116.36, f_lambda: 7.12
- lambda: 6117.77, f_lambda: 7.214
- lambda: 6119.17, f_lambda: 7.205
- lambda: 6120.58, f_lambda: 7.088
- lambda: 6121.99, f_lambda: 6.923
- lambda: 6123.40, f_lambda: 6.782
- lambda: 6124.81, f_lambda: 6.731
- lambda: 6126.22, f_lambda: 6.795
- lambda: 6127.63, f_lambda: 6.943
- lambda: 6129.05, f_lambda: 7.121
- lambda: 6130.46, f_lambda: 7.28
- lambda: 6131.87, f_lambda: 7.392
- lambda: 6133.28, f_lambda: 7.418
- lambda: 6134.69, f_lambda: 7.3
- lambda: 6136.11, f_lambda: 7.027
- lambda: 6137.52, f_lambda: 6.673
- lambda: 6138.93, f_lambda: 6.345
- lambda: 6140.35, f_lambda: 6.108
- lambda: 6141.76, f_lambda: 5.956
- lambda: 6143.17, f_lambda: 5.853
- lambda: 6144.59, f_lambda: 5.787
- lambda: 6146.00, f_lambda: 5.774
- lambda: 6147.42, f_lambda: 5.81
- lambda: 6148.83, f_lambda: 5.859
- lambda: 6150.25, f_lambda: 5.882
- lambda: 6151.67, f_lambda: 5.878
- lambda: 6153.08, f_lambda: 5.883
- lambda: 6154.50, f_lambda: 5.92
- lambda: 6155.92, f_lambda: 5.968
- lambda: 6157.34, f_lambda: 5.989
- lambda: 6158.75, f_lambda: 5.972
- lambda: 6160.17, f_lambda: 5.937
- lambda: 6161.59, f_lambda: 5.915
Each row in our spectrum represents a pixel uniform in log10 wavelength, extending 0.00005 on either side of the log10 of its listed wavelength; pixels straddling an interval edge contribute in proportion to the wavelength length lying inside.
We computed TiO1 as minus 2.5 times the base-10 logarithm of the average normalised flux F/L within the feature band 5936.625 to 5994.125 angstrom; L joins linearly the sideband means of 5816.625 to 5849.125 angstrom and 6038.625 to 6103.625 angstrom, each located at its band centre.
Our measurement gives 0.11 mag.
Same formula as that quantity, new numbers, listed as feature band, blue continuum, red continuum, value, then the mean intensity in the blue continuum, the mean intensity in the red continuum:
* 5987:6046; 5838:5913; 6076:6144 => 0.006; 7.62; 7.18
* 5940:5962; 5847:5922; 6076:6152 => 0.139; 7.67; 7.03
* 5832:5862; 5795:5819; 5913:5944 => 0.069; 7.98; 7.41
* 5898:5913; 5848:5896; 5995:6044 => 0.042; 7.74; 7.26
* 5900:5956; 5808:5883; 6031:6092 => 0.074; 7.8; 7.39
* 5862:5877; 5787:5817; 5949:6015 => -0.059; 7.73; 7.15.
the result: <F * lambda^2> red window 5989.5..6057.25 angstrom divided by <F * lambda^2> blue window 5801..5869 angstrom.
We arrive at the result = 1.01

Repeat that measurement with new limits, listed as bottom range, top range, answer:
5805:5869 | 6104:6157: 0.96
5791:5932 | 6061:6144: 1.02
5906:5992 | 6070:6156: 1.05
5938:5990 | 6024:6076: 1.10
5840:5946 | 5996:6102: 1.04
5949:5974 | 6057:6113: 1.14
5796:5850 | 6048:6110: 1.03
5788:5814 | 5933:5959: 0.88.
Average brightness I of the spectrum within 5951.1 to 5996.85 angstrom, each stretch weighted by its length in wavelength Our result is 7.14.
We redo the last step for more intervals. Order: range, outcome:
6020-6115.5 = 7.42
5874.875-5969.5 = 7.41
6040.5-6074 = 7.55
